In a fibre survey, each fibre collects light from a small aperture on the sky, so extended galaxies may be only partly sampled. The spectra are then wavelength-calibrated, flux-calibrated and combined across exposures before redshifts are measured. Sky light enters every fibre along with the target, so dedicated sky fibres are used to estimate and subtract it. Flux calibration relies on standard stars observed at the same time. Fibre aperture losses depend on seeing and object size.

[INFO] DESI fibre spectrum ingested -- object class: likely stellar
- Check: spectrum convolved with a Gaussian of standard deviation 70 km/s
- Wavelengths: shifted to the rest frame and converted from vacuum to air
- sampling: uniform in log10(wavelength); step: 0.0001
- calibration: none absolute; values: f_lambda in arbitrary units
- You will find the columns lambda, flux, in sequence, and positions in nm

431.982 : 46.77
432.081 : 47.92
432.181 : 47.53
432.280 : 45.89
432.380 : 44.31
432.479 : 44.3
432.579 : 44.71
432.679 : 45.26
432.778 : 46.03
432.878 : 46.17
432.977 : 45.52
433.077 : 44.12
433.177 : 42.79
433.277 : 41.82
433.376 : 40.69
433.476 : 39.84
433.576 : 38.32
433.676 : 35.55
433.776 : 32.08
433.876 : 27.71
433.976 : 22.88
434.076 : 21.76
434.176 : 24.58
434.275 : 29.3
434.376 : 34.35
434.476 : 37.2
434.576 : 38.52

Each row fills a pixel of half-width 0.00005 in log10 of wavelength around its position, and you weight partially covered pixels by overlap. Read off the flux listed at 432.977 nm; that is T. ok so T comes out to 45.52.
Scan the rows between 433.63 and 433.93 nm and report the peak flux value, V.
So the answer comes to 35.55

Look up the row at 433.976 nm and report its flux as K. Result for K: 22.88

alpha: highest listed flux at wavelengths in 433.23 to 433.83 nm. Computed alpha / 41.82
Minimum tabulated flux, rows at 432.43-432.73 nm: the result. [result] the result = 44.3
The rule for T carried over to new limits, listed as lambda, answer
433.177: 42.79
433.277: 41.82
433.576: 38.32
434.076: 21.76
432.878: 46.17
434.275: 29.3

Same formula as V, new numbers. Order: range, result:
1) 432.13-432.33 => 47.53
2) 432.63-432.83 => 46.03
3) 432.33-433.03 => 46.17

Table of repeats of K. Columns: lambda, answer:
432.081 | 47.92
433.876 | 27.71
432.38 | 44.31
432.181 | 47.53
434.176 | 24.58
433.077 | 44.12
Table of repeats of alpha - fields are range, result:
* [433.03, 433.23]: 44.12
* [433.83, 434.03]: 27.71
